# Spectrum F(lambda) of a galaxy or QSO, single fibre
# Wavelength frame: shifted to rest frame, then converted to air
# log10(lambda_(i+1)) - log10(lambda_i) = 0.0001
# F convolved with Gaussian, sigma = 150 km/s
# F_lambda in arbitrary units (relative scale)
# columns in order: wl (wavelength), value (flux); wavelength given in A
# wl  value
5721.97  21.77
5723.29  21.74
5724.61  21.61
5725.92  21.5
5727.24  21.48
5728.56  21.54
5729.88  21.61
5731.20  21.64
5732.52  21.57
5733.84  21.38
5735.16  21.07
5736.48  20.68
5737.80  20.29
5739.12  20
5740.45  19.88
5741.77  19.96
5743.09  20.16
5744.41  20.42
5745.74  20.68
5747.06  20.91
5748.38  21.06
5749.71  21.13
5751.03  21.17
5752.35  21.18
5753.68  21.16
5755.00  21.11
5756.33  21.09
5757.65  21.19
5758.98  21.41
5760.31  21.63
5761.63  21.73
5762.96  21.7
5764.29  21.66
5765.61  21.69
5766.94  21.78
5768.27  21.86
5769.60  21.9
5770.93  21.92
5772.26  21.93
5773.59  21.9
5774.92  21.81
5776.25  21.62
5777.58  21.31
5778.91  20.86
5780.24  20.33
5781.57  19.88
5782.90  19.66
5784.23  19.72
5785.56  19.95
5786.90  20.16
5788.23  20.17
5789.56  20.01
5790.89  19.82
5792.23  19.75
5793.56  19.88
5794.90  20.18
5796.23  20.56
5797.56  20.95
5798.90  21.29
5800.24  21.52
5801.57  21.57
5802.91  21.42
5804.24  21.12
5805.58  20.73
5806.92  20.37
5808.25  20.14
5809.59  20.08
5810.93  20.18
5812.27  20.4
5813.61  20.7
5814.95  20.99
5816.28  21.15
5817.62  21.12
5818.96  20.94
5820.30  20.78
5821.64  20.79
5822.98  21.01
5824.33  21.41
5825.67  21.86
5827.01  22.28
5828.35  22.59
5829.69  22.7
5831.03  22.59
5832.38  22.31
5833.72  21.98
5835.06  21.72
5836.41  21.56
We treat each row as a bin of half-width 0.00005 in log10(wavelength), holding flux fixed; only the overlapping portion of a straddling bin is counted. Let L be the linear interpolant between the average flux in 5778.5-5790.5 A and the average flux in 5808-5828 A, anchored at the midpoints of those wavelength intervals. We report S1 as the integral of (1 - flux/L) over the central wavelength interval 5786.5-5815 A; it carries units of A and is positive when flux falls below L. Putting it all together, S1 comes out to -0.05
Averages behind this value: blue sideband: 20.1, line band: 20.5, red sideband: 21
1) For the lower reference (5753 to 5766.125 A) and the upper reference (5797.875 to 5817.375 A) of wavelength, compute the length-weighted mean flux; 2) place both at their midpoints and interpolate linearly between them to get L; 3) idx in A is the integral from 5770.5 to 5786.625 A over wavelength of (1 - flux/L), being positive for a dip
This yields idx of 0.25 A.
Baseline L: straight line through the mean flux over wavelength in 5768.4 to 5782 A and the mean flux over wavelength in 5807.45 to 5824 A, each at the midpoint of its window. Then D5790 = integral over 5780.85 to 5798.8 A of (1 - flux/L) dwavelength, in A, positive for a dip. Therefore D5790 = 0.9 A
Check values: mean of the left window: 21.4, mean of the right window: 20.7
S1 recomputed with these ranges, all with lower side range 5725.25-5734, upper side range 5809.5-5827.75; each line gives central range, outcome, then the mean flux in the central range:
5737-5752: 0.7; 20.5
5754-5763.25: 0.0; 21.4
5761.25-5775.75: -0.3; 21.8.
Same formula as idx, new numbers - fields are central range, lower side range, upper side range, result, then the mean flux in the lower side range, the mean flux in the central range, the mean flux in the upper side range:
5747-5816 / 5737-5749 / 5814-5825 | -0.8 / 20.4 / 20.9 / 21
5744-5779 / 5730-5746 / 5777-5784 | -1.6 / 20.7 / 21.4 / 20.4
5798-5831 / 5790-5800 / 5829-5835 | 0.4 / 20.4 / 21.2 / 22.3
